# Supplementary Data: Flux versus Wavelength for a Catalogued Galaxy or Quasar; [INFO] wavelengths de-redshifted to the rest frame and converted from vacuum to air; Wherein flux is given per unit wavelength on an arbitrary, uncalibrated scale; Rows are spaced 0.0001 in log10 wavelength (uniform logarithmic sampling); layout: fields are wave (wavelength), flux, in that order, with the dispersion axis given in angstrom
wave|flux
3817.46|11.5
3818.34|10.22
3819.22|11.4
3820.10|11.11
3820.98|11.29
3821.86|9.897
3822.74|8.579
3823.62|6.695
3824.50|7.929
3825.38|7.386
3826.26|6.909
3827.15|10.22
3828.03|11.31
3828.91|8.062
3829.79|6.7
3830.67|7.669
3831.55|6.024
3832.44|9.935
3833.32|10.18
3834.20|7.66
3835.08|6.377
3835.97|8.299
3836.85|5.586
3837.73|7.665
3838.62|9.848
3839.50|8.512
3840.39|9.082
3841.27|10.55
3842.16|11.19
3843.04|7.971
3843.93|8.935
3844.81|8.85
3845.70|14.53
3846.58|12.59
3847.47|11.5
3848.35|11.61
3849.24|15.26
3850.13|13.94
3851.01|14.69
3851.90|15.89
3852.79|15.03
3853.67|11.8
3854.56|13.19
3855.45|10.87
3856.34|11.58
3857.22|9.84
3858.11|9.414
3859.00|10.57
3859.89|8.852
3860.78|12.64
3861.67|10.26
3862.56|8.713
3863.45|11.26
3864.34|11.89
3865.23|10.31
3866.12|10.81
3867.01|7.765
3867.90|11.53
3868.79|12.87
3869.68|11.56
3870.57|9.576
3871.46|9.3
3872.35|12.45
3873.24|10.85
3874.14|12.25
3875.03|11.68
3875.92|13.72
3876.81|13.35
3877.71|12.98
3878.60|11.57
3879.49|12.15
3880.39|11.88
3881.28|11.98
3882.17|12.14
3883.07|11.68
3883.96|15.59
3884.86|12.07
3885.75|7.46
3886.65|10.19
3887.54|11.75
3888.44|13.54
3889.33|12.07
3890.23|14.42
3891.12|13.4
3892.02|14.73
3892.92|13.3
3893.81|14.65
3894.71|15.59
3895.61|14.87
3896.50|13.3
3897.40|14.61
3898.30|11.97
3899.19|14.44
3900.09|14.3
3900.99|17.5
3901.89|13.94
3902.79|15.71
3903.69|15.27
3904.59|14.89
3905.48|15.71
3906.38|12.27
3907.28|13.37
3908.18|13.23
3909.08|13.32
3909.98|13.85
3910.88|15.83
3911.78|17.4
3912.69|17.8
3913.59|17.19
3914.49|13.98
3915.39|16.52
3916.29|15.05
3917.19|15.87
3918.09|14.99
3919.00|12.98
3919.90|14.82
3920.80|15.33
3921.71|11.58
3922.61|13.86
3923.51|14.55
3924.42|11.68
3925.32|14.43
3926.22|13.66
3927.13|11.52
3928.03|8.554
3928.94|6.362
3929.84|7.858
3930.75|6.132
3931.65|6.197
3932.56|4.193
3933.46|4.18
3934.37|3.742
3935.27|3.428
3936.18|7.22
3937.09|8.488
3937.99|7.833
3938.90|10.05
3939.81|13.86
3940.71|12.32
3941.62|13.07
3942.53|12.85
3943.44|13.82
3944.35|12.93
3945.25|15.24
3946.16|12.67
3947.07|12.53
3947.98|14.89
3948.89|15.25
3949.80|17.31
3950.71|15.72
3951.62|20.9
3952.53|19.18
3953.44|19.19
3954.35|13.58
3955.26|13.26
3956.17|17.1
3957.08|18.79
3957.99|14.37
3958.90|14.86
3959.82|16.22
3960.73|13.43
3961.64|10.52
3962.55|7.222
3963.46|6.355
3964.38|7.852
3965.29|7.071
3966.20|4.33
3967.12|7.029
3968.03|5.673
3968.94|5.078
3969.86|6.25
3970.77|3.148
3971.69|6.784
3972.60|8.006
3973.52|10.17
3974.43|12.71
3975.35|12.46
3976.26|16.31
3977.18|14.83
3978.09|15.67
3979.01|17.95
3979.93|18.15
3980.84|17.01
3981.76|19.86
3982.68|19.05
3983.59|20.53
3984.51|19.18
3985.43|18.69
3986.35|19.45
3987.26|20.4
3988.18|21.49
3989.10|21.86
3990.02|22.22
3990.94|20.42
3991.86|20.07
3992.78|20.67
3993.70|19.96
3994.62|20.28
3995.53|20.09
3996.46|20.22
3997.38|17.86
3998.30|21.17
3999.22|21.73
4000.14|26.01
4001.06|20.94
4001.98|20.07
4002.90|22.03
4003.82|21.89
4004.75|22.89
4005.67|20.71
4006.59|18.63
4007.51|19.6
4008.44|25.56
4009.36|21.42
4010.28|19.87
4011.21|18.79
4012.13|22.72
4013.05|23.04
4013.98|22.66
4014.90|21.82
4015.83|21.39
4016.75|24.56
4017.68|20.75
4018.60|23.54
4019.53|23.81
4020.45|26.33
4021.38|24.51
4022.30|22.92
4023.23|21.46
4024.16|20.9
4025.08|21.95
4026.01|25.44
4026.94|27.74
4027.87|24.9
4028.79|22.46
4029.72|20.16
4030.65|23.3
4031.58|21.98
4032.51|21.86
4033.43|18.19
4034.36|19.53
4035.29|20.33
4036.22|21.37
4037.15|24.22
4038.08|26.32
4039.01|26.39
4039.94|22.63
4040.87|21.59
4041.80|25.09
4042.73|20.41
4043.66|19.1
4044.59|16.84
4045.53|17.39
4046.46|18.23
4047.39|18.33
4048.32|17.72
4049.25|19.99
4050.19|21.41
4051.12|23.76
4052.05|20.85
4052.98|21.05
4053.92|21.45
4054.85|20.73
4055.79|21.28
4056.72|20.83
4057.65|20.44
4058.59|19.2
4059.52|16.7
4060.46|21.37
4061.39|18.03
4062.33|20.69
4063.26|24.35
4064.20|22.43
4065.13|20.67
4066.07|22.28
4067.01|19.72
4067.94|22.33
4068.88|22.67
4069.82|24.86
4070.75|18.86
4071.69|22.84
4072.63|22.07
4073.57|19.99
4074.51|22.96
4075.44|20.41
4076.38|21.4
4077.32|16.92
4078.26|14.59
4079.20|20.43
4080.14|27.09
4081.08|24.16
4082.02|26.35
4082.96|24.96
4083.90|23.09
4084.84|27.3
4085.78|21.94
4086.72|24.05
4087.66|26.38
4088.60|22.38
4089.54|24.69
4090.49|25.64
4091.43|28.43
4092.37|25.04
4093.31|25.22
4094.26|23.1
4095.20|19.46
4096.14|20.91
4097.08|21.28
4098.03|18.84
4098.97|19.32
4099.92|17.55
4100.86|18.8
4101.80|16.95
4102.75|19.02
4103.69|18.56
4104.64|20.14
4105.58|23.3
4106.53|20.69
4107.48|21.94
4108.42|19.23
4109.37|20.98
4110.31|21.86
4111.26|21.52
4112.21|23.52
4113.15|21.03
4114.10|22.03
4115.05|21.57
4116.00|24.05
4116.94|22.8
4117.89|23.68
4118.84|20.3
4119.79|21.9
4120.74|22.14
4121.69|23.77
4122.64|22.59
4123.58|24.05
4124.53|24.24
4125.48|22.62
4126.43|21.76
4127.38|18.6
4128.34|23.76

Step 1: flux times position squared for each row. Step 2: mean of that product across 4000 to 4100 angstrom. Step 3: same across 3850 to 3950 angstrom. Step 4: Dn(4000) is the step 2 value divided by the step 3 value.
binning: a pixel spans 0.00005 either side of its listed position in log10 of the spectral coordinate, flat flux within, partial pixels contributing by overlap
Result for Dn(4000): 1.92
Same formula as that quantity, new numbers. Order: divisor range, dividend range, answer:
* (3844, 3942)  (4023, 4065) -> 1.89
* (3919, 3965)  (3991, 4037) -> 1.88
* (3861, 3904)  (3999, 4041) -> 1.93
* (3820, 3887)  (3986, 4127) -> 2.27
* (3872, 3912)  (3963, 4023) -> 1.41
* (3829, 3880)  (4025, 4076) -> 2.20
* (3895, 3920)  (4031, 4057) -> 1.52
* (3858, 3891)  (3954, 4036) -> 1.69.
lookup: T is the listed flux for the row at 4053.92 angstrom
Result 21.45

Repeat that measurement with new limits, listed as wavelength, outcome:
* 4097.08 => 21.28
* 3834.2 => 7.66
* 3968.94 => 5.078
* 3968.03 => 5.673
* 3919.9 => 14.82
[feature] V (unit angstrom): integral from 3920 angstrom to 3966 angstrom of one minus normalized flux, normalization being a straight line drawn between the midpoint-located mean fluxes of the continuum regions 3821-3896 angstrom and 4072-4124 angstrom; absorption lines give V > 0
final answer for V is 9.4 angstrom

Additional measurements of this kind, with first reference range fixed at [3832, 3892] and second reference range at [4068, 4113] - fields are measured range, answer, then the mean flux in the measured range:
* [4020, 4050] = -4.0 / 21.8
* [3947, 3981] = 7.3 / 12.5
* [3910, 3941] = 5.7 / 11.5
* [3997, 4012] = -2.8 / 21.3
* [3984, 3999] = -2.6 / 20.3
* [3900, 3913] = -1.6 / 14.9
